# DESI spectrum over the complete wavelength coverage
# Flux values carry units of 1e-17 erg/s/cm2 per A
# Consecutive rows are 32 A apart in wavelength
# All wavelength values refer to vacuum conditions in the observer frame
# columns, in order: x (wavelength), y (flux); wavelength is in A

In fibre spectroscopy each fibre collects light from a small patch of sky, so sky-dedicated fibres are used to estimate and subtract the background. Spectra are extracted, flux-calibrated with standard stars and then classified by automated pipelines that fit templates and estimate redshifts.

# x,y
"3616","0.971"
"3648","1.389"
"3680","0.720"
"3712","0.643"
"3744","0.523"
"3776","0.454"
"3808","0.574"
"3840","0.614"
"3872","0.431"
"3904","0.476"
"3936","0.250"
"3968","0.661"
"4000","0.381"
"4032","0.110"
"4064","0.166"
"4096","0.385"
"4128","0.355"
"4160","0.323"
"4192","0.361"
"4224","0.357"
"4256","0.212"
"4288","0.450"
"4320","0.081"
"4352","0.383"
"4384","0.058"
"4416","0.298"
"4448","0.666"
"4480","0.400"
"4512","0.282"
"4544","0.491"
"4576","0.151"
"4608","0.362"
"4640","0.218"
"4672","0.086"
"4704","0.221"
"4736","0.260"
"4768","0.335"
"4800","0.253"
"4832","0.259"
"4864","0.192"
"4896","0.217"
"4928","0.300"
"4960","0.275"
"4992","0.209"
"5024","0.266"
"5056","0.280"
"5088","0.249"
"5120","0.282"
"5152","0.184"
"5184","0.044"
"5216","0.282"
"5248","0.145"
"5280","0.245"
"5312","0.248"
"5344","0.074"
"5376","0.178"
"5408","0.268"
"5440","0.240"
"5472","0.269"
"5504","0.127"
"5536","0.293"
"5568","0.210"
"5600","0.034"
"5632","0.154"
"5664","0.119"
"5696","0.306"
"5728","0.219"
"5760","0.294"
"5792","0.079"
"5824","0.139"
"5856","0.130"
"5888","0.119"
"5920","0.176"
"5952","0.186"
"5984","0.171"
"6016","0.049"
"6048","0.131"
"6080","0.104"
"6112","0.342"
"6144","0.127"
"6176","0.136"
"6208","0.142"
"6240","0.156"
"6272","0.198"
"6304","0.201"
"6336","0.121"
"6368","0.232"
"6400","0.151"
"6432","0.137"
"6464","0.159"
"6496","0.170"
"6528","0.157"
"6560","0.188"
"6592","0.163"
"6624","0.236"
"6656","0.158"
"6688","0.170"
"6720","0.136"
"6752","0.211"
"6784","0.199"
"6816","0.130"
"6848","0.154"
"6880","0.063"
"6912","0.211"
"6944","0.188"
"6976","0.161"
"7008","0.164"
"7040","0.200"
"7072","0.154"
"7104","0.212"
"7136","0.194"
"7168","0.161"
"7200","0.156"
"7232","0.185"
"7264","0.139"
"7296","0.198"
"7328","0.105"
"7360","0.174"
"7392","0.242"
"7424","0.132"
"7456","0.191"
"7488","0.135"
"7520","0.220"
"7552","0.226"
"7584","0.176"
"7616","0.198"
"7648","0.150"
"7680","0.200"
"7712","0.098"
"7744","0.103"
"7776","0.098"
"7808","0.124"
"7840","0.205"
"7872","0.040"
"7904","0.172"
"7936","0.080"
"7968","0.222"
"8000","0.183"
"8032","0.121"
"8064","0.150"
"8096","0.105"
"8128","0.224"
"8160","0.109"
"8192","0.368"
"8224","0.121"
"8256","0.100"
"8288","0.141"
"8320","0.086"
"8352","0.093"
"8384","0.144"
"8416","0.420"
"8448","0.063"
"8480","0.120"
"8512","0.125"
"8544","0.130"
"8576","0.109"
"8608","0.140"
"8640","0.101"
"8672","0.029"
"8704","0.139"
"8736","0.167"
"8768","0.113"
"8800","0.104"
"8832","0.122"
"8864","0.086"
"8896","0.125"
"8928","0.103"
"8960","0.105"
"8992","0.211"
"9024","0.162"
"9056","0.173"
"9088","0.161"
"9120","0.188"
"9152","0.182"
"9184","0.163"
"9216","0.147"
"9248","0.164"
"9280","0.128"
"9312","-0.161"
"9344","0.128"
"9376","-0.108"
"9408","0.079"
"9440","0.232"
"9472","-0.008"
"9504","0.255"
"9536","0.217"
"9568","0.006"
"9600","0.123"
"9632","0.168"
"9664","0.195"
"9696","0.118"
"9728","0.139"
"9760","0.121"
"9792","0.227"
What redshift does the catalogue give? 0.637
